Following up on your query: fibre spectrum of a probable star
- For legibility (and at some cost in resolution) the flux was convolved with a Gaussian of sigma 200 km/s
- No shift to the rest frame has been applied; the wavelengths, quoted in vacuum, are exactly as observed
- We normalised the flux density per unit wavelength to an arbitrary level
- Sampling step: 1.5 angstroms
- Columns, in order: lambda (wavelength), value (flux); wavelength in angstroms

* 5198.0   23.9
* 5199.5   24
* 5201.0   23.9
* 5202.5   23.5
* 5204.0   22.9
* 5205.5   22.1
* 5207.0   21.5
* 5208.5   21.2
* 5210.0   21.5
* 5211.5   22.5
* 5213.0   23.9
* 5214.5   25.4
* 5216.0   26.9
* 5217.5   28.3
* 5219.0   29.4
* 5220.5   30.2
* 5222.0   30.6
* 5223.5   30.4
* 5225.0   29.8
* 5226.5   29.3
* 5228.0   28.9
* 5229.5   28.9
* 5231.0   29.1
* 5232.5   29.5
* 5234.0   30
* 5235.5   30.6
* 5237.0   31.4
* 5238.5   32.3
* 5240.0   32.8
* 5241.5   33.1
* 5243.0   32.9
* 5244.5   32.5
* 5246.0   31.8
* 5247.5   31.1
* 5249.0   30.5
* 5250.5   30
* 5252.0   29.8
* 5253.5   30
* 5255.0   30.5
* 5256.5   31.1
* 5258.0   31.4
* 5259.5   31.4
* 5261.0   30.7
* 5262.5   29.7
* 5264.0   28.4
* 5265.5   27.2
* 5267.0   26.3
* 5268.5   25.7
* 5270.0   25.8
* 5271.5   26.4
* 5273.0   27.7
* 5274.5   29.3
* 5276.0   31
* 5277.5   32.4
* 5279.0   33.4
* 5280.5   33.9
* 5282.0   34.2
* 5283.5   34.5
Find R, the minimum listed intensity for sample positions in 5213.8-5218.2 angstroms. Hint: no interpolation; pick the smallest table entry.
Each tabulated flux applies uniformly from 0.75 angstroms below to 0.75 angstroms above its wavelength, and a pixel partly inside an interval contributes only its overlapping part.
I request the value 25.4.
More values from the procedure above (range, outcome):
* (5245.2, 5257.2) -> 29.8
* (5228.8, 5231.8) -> 28.9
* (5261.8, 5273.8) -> 25.7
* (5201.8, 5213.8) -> 21.2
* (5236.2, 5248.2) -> 31.1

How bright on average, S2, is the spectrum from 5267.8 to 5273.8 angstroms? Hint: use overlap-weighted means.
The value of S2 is 26.4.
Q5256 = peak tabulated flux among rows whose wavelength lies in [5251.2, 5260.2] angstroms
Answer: 31.4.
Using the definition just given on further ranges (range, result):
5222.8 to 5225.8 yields 30.4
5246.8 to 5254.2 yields 31.1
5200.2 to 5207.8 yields 23.9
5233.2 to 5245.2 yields 33.1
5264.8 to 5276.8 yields 31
